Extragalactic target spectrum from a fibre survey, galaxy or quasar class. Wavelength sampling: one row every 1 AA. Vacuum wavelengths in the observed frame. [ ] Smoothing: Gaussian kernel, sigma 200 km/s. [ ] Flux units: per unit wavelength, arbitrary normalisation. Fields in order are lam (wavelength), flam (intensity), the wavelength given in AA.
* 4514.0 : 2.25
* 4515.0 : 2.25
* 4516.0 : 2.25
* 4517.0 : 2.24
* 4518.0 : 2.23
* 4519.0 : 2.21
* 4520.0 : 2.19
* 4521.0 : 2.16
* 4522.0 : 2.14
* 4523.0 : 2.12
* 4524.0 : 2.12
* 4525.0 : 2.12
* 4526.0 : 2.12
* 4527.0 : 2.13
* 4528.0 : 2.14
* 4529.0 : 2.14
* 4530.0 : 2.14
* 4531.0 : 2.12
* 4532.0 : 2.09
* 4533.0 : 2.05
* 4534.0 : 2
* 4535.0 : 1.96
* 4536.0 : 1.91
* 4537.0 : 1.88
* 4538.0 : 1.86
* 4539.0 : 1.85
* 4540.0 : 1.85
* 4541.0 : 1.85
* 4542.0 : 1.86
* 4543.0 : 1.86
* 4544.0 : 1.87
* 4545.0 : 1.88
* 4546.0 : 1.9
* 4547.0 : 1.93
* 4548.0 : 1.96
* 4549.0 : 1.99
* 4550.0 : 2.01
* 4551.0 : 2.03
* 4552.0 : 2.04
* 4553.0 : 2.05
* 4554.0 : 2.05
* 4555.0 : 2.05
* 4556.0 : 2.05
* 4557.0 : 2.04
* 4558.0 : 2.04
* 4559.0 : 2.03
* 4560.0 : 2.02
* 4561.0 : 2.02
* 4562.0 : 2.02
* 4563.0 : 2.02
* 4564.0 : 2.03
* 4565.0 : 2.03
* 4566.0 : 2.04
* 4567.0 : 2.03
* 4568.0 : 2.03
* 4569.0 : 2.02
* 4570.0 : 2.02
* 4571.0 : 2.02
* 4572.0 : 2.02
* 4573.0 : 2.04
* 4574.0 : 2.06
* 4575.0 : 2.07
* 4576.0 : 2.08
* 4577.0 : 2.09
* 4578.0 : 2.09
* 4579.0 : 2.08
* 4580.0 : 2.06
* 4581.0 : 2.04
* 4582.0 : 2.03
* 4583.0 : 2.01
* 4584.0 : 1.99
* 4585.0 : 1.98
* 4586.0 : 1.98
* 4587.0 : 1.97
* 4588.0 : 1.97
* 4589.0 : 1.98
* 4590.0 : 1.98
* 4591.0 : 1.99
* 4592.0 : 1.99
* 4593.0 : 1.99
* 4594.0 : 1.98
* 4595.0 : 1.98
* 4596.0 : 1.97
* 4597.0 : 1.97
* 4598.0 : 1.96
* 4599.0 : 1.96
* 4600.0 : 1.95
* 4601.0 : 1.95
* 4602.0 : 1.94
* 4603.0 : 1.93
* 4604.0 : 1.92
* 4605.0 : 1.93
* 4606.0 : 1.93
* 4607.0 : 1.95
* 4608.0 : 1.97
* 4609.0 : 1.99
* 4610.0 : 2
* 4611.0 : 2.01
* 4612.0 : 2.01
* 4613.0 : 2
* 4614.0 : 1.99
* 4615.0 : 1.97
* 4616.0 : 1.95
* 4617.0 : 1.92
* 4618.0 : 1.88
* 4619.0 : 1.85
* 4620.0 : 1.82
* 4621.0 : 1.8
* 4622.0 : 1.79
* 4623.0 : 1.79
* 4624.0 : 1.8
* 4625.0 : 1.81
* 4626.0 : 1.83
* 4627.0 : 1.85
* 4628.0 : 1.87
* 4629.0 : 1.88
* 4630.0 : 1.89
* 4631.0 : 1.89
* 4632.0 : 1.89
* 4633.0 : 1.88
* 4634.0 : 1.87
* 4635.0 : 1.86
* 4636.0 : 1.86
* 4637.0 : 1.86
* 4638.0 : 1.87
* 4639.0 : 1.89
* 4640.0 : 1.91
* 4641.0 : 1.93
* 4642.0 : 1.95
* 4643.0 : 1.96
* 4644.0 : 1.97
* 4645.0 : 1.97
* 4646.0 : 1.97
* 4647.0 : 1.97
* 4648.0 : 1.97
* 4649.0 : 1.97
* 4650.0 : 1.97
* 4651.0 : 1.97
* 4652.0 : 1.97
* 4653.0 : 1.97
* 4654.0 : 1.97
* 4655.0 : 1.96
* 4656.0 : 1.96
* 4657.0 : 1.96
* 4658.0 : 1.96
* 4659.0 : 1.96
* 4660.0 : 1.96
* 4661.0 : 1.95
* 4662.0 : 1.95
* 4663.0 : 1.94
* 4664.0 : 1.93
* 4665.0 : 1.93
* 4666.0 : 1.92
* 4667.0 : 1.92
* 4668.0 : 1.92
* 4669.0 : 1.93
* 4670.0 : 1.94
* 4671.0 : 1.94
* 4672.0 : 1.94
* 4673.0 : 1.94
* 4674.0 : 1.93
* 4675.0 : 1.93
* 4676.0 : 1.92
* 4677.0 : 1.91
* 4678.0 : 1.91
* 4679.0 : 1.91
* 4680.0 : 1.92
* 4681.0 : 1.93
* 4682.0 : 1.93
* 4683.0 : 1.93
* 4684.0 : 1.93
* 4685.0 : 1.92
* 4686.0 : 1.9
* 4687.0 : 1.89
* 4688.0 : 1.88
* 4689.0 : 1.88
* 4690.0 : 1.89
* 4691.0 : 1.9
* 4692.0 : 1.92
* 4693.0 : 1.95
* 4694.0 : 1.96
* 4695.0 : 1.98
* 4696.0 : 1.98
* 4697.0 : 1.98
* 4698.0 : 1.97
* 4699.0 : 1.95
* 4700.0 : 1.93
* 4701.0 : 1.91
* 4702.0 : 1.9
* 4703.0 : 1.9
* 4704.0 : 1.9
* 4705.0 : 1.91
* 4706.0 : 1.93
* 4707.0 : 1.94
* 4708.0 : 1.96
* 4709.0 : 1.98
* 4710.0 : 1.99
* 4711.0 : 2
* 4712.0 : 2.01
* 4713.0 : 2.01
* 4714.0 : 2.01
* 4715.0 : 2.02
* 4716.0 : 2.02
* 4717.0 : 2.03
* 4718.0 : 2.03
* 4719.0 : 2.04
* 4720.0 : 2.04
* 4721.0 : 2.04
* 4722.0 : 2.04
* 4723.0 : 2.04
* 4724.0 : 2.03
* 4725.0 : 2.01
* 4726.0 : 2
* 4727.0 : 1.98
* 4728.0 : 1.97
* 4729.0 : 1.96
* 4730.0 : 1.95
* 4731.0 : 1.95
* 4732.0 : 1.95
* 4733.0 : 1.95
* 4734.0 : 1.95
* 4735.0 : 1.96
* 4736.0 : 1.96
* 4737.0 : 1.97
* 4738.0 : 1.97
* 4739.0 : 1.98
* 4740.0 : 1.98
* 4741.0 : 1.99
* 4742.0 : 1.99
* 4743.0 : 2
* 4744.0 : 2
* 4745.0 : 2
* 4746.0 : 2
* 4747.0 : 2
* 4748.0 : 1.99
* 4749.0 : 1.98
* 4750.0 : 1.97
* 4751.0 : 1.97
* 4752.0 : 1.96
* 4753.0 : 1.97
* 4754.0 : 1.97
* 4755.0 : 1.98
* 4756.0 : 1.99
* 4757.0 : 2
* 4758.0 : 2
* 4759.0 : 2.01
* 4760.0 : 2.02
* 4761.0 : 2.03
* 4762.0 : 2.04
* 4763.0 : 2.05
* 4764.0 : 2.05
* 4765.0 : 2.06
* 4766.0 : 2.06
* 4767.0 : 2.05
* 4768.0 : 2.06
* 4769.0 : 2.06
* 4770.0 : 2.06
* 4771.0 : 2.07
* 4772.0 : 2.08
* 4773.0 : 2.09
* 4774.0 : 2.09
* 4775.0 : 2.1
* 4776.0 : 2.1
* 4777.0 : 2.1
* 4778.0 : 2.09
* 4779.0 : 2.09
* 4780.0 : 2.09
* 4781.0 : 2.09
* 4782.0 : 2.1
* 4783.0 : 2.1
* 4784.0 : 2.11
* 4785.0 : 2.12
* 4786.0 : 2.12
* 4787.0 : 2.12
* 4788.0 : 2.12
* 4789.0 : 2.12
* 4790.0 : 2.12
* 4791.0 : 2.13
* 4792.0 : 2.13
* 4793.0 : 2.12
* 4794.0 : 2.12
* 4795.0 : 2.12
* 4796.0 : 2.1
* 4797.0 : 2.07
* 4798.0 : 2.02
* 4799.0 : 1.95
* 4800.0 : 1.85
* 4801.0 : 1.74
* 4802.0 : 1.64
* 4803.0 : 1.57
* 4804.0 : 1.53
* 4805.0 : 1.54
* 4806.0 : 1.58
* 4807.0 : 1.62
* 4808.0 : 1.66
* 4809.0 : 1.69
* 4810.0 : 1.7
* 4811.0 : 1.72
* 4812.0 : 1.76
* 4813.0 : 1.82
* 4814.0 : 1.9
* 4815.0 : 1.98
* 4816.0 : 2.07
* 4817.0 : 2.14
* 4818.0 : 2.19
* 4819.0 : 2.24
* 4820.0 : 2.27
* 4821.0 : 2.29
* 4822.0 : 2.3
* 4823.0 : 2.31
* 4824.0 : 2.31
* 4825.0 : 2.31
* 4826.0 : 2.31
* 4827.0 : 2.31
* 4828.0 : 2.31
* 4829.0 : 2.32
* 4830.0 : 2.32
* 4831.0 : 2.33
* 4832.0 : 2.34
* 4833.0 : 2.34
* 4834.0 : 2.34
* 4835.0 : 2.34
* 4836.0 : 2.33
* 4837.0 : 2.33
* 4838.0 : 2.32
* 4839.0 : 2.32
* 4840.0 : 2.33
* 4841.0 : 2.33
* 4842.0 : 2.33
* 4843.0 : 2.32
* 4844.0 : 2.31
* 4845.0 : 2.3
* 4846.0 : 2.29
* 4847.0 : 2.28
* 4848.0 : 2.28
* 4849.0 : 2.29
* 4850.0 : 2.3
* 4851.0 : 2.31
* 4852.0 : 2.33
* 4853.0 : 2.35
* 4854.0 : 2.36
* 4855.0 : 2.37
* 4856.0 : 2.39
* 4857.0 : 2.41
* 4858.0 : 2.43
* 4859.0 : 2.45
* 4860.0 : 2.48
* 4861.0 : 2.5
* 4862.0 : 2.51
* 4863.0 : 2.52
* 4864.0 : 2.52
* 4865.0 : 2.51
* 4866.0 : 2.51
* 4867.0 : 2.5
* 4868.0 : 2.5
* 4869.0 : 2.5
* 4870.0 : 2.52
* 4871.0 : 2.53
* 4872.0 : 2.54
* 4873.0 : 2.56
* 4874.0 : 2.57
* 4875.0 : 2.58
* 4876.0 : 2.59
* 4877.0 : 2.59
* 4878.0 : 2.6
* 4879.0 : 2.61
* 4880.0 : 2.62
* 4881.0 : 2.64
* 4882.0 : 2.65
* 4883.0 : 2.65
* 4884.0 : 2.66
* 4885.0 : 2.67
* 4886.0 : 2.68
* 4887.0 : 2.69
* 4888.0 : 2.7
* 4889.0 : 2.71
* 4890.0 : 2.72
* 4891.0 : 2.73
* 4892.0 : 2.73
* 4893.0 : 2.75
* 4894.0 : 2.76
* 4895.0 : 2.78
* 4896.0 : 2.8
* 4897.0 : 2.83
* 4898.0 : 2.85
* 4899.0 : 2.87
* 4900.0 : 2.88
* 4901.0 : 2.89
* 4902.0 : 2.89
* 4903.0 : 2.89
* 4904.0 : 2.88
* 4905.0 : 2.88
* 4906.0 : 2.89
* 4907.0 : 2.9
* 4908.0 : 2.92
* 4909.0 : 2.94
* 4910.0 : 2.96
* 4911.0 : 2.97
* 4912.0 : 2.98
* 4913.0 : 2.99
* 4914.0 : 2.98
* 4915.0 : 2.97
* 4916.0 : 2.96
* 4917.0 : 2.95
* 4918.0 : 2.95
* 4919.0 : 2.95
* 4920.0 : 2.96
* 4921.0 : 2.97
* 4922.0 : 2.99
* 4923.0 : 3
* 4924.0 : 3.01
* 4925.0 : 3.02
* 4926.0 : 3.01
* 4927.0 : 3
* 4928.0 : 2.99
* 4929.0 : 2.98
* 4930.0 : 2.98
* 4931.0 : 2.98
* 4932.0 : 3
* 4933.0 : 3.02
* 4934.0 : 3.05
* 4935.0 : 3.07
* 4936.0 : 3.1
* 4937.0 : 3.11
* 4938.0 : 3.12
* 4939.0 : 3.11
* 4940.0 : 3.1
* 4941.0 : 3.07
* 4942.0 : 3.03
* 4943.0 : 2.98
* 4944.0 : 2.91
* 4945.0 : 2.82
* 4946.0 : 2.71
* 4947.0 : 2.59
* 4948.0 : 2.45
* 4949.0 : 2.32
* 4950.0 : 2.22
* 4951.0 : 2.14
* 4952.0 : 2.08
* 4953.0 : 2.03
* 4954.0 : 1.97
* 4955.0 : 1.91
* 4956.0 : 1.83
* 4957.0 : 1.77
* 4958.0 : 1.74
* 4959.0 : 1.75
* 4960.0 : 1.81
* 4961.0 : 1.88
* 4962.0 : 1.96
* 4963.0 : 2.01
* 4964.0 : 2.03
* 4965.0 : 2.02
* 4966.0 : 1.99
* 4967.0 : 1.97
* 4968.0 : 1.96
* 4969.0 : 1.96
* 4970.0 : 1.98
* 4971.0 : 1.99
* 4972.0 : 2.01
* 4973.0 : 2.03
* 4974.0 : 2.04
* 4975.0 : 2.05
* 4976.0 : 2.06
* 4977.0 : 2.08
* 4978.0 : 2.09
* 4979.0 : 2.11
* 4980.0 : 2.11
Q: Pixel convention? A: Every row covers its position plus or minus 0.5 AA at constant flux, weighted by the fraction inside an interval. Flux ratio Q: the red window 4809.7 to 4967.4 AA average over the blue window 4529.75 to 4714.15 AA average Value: 1.30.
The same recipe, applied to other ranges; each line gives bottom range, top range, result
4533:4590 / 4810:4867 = 1.15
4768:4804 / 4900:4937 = 1.45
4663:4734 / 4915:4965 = 1.35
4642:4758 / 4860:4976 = 1.33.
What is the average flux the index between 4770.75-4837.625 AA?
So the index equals 2.07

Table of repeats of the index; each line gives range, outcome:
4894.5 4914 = 2.9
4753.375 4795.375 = 2.07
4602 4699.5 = 1.92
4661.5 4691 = 1.92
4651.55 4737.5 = 1.95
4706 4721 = 2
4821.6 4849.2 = 2.32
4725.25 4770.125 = 1.99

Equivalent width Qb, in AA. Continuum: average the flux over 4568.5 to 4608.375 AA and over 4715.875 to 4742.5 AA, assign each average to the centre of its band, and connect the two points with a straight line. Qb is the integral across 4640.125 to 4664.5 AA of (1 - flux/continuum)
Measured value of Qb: 0.4 AA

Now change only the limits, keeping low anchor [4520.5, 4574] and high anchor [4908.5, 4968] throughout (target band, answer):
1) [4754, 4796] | 5.4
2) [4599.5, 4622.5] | 2.0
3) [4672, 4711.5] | 5.5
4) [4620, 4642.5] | 3.0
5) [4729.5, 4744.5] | 2.3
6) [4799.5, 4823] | 5.5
